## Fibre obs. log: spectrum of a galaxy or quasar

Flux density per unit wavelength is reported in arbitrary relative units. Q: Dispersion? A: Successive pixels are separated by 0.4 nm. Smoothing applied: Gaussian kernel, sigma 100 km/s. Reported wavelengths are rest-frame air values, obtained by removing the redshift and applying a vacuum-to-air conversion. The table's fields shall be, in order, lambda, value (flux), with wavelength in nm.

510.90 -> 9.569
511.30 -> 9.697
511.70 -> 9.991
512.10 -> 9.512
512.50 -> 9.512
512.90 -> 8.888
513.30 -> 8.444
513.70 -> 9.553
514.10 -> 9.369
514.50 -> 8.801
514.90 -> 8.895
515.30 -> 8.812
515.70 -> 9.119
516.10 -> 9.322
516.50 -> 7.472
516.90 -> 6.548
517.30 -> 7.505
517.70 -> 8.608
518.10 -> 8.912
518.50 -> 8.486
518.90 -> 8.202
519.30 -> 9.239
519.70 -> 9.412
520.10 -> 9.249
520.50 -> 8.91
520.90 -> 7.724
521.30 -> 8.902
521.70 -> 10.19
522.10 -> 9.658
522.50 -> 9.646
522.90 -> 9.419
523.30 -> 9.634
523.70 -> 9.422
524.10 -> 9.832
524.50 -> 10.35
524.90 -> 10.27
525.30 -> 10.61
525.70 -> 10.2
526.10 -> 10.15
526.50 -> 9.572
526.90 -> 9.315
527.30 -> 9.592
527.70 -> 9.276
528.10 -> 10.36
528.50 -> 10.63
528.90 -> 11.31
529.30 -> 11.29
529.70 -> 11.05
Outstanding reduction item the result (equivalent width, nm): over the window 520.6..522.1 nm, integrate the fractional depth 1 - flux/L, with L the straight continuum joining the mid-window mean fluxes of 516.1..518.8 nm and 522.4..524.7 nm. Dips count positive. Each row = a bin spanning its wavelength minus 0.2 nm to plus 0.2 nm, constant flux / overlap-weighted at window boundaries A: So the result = 0.01 nm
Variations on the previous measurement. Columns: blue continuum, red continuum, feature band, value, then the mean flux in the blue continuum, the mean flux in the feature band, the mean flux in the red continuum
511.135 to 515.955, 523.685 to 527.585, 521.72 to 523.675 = 0.027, 9.21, 9.63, 9.94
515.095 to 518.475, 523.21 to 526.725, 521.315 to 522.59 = -0.045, 8.3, 9.71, 10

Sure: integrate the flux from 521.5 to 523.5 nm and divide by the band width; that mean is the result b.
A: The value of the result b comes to 9.71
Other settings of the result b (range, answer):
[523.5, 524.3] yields 9.63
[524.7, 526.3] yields 10.3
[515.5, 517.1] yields 8.12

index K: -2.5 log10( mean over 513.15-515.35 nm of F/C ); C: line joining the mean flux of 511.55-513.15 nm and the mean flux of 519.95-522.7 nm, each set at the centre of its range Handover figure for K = 0.04 mag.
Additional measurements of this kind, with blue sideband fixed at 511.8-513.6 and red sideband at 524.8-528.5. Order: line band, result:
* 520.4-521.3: 0.150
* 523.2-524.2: 0.020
